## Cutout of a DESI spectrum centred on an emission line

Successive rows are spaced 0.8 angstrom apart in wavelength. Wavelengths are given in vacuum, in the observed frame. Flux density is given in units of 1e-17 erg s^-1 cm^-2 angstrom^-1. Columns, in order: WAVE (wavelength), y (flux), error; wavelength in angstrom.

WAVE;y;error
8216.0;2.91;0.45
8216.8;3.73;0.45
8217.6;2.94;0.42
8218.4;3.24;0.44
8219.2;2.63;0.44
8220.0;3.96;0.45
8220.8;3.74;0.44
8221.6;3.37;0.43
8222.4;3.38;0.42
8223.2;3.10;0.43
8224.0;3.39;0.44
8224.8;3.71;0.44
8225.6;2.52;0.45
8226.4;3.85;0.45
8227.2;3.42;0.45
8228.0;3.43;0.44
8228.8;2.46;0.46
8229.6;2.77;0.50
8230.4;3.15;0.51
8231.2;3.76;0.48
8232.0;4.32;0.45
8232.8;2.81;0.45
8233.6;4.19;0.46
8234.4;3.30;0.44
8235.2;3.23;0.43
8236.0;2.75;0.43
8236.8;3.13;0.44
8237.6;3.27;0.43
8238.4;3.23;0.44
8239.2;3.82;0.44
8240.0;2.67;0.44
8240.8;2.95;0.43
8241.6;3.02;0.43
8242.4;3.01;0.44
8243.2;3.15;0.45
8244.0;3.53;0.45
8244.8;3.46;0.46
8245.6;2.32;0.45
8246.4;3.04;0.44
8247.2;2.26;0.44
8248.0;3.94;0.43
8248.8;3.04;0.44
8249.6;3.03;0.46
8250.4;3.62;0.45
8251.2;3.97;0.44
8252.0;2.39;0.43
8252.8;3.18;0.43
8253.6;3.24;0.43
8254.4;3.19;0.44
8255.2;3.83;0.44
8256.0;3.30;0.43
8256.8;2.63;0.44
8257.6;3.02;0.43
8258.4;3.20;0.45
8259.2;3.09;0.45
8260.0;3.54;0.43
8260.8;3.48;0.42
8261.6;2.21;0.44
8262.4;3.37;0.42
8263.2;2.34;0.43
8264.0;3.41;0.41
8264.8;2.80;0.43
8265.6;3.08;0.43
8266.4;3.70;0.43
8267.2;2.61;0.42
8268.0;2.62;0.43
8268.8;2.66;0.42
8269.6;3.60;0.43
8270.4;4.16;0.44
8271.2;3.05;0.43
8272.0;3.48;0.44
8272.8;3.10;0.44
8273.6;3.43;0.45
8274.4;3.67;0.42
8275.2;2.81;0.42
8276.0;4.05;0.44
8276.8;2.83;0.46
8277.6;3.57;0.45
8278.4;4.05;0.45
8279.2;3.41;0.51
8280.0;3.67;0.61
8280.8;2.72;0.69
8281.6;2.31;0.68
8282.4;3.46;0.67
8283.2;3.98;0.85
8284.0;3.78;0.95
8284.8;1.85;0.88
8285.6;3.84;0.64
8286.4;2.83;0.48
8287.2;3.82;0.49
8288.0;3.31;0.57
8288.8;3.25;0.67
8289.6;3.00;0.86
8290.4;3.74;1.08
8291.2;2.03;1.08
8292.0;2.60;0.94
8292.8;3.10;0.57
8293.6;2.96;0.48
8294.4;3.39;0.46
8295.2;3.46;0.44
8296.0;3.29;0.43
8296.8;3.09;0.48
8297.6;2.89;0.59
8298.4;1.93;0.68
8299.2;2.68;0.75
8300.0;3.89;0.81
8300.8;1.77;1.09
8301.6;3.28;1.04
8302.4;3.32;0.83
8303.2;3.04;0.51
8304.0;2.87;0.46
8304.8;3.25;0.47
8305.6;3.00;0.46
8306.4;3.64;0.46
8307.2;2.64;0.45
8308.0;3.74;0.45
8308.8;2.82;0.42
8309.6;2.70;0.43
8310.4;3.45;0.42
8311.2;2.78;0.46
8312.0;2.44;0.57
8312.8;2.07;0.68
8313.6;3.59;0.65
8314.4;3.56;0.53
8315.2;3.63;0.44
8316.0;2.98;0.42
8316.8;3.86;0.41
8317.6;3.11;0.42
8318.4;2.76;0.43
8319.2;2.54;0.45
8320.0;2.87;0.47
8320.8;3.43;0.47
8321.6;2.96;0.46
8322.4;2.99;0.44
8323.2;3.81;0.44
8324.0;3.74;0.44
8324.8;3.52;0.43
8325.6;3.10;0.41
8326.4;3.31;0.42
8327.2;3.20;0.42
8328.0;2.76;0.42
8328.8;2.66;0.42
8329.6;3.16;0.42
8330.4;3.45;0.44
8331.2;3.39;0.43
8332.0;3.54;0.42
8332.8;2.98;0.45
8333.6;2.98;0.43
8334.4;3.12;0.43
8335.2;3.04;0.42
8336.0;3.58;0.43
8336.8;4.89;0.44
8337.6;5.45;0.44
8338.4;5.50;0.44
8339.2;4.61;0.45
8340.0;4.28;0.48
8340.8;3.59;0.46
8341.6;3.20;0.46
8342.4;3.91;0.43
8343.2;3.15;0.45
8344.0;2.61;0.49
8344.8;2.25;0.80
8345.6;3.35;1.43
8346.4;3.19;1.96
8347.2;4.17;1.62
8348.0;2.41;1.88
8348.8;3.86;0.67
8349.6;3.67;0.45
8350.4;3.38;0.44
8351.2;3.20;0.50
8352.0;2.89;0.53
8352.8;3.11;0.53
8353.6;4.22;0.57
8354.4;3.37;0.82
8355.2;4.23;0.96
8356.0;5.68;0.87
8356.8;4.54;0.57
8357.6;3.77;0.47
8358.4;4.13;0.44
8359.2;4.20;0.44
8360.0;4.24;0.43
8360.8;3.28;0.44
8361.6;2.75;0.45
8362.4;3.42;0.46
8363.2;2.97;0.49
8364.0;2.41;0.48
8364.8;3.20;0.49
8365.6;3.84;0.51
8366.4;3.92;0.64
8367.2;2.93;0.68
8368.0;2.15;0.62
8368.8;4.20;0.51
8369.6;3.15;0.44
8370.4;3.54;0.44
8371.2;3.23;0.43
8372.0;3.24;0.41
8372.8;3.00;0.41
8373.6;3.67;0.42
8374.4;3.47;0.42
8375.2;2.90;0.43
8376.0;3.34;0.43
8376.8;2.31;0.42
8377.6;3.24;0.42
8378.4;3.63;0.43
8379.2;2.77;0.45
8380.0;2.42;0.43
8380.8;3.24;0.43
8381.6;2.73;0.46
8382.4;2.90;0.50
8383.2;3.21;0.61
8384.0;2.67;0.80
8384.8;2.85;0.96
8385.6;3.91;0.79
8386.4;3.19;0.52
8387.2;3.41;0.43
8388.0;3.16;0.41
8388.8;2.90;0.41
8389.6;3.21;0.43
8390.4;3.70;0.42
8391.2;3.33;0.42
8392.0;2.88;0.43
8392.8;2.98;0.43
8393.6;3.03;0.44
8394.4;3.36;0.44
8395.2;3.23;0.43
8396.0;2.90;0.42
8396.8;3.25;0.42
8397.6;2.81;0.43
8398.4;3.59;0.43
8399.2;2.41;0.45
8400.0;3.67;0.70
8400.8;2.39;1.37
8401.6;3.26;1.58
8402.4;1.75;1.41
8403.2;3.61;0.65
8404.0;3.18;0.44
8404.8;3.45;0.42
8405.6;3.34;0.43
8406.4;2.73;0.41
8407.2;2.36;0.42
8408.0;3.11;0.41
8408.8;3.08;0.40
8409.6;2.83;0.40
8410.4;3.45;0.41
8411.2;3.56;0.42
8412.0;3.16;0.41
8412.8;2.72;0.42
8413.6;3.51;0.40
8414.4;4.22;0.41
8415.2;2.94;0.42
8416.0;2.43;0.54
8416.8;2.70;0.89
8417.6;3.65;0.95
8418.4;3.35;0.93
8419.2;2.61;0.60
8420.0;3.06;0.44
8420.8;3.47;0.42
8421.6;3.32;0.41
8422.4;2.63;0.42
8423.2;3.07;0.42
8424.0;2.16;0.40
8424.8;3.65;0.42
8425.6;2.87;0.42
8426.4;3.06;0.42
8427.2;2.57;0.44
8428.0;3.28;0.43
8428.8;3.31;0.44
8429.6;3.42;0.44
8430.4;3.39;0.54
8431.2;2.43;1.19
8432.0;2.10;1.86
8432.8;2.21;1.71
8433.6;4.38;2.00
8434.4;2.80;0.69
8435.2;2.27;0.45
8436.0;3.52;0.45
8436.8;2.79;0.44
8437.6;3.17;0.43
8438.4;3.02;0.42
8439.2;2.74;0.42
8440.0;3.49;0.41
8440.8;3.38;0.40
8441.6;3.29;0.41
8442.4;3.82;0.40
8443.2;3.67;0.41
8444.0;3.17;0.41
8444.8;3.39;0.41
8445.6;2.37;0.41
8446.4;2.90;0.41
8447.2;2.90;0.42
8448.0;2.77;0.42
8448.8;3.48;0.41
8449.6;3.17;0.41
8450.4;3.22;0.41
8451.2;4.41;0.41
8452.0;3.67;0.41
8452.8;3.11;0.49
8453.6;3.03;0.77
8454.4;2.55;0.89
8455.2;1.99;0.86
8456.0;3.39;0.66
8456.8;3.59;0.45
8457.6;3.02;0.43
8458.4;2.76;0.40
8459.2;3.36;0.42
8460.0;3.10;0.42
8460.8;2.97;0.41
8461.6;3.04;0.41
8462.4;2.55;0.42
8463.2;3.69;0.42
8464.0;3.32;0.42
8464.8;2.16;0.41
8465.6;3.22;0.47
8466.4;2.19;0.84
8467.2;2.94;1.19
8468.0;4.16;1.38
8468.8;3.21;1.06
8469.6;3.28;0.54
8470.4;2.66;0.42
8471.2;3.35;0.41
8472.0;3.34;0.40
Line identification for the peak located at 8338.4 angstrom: [S II] 6716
